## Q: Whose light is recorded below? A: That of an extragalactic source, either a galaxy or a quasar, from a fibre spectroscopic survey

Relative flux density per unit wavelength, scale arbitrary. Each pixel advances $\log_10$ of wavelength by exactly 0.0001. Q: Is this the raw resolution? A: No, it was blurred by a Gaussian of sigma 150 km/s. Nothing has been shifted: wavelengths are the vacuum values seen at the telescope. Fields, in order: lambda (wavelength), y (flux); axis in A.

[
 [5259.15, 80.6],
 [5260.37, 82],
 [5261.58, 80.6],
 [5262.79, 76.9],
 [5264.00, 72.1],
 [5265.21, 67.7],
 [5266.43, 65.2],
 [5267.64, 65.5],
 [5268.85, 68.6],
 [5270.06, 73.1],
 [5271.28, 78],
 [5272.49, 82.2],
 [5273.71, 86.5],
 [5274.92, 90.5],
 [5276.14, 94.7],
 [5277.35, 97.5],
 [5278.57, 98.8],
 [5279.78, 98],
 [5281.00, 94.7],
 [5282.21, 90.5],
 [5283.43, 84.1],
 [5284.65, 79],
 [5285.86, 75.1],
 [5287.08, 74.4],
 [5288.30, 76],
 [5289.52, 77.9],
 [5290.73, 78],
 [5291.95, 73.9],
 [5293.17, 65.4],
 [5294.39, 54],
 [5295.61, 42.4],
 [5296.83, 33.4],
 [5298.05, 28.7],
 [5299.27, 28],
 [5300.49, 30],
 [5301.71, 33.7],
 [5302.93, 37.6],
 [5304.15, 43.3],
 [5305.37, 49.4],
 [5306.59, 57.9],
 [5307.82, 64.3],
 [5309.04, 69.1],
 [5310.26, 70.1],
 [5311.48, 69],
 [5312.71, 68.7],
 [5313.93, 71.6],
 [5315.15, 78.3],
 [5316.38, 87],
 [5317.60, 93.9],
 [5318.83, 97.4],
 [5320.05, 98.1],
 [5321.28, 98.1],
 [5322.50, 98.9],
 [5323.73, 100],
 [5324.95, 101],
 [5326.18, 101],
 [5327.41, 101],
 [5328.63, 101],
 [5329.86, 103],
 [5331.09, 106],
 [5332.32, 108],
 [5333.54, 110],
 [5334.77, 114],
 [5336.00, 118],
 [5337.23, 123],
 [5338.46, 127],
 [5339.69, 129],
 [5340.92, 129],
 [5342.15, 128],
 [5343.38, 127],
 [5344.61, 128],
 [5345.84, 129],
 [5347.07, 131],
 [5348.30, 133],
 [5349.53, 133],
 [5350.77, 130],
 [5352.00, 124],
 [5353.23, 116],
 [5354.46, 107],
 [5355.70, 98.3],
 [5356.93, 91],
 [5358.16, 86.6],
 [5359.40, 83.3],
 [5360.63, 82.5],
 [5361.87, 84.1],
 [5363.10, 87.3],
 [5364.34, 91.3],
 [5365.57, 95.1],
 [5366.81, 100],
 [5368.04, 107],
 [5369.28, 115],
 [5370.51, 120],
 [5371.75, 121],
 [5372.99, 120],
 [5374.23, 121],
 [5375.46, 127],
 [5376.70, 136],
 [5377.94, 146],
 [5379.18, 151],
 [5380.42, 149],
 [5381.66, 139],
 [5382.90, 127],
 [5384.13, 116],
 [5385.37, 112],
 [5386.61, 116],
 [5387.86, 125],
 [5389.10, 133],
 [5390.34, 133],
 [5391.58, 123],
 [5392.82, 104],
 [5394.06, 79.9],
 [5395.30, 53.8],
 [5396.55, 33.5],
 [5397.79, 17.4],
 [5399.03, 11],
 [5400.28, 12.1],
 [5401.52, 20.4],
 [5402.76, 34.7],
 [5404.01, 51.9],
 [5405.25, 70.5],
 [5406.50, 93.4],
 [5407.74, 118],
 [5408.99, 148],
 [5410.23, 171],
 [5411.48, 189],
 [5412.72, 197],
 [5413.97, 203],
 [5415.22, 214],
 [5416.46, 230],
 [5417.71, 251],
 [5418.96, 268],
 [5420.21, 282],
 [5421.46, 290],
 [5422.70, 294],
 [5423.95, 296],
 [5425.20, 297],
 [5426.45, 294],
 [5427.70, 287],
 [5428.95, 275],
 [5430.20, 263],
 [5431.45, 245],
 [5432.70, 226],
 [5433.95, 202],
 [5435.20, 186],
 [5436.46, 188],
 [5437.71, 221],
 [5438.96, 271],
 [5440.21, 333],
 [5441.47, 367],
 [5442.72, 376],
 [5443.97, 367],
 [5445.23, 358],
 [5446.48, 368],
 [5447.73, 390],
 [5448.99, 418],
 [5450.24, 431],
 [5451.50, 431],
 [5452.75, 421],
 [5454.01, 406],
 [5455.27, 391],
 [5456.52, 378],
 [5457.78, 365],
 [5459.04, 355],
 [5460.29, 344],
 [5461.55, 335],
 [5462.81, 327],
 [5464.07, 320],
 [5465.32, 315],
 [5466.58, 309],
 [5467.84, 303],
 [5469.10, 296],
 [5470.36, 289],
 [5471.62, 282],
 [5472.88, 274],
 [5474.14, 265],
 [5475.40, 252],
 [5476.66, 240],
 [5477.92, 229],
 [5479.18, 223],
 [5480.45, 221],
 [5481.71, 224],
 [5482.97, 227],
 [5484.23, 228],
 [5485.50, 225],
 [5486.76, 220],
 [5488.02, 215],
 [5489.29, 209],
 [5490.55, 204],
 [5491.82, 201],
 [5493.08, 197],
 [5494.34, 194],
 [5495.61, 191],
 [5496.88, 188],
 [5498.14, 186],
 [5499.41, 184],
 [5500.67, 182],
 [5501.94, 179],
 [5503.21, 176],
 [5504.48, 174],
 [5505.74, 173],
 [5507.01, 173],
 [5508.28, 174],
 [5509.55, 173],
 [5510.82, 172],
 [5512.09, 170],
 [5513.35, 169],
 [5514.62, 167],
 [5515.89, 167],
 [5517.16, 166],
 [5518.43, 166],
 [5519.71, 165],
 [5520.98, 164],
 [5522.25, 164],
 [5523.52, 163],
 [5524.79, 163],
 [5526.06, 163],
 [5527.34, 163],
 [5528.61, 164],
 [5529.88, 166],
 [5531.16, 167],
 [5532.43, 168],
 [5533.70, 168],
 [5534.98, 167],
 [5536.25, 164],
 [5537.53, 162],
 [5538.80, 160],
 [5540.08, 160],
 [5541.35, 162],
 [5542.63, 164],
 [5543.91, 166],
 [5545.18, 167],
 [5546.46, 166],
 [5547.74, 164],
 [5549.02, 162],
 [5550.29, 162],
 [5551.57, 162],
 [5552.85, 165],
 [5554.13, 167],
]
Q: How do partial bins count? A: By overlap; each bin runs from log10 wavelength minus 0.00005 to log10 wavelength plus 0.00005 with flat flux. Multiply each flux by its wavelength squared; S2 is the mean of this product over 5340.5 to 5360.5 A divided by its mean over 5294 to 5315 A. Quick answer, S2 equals 2.33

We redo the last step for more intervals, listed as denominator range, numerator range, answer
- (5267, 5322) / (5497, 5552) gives 2.57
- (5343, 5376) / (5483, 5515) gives 1.81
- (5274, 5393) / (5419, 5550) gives 2.58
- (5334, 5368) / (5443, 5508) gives 2.57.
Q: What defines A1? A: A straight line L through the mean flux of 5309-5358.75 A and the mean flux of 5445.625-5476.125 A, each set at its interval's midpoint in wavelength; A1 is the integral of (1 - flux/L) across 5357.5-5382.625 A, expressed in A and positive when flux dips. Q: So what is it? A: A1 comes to 8.9 A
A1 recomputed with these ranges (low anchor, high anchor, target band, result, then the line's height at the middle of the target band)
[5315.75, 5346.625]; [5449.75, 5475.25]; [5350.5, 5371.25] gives 7.79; 162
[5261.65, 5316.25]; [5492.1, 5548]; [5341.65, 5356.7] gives -4.38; 95.3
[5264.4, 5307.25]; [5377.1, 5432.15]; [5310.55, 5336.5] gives 0.28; 96.6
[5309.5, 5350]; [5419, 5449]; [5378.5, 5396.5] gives 7.92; 209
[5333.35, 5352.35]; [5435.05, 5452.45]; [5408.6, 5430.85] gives 3.34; 290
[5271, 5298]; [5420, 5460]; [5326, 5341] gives 4.05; 154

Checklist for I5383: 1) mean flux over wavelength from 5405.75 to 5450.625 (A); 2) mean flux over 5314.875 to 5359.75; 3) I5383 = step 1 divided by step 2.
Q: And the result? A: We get 2.41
